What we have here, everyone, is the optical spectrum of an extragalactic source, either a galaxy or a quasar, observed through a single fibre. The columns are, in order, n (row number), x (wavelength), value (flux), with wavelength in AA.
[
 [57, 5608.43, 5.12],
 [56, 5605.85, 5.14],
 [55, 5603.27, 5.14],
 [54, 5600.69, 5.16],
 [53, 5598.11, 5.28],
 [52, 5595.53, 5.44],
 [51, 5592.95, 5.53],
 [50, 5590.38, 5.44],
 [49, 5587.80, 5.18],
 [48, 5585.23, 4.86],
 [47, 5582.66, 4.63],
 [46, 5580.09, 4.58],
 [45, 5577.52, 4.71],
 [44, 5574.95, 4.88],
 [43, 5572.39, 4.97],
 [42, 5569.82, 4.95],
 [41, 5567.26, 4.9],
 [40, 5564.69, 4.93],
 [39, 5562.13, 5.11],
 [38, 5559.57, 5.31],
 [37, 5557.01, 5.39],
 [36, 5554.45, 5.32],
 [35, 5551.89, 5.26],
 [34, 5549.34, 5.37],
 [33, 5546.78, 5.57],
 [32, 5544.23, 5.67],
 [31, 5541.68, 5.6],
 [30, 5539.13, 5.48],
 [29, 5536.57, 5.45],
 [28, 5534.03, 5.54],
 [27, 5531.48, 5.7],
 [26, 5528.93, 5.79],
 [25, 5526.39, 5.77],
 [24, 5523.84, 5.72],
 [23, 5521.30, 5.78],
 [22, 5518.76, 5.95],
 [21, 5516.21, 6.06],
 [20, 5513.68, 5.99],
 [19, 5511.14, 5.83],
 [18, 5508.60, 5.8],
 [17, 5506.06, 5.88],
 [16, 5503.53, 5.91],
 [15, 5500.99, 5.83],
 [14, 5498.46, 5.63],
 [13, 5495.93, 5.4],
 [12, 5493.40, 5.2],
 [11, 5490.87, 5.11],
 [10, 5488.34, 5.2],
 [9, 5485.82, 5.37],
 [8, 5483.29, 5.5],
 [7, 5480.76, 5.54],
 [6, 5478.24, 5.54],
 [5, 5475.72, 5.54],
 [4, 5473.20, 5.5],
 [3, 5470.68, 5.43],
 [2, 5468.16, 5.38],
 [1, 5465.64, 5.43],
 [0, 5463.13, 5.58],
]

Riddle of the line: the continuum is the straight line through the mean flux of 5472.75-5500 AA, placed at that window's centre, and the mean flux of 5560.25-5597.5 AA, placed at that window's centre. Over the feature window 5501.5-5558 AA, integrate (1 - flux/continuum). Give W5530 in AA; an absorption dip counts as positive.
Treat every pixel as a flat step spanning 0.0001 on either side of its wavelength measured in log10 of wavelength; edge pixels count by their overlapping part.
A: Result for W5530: -4.8 AA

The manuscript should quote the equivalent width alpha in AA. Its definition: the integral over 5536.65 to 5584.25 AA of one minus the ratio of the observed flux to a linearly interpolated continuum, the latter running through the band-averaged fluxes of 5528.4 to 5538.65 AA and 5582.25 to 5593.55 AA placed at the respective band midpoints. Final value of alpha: 2.0 AA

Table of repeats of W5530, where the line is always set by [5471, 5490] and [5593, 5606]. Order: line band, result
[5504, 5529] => -2.18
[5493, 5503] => -0.28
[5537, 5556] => -0.42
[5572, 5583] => 1.15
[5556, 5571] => 0.64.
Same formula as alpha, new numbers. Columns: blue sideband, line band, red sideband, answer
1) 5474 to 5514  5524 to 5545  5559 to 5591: -1.50 AA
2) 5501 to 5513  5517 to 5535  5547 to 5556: -0.39 AA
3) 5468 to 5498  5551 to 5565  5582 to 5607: 0.06 AA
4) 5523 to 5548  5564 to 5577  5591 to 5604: 1.29 AA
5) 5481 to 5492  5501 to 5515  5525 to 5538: -1.03 AA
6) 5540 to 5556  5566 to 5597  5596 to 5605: 1.72 AA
